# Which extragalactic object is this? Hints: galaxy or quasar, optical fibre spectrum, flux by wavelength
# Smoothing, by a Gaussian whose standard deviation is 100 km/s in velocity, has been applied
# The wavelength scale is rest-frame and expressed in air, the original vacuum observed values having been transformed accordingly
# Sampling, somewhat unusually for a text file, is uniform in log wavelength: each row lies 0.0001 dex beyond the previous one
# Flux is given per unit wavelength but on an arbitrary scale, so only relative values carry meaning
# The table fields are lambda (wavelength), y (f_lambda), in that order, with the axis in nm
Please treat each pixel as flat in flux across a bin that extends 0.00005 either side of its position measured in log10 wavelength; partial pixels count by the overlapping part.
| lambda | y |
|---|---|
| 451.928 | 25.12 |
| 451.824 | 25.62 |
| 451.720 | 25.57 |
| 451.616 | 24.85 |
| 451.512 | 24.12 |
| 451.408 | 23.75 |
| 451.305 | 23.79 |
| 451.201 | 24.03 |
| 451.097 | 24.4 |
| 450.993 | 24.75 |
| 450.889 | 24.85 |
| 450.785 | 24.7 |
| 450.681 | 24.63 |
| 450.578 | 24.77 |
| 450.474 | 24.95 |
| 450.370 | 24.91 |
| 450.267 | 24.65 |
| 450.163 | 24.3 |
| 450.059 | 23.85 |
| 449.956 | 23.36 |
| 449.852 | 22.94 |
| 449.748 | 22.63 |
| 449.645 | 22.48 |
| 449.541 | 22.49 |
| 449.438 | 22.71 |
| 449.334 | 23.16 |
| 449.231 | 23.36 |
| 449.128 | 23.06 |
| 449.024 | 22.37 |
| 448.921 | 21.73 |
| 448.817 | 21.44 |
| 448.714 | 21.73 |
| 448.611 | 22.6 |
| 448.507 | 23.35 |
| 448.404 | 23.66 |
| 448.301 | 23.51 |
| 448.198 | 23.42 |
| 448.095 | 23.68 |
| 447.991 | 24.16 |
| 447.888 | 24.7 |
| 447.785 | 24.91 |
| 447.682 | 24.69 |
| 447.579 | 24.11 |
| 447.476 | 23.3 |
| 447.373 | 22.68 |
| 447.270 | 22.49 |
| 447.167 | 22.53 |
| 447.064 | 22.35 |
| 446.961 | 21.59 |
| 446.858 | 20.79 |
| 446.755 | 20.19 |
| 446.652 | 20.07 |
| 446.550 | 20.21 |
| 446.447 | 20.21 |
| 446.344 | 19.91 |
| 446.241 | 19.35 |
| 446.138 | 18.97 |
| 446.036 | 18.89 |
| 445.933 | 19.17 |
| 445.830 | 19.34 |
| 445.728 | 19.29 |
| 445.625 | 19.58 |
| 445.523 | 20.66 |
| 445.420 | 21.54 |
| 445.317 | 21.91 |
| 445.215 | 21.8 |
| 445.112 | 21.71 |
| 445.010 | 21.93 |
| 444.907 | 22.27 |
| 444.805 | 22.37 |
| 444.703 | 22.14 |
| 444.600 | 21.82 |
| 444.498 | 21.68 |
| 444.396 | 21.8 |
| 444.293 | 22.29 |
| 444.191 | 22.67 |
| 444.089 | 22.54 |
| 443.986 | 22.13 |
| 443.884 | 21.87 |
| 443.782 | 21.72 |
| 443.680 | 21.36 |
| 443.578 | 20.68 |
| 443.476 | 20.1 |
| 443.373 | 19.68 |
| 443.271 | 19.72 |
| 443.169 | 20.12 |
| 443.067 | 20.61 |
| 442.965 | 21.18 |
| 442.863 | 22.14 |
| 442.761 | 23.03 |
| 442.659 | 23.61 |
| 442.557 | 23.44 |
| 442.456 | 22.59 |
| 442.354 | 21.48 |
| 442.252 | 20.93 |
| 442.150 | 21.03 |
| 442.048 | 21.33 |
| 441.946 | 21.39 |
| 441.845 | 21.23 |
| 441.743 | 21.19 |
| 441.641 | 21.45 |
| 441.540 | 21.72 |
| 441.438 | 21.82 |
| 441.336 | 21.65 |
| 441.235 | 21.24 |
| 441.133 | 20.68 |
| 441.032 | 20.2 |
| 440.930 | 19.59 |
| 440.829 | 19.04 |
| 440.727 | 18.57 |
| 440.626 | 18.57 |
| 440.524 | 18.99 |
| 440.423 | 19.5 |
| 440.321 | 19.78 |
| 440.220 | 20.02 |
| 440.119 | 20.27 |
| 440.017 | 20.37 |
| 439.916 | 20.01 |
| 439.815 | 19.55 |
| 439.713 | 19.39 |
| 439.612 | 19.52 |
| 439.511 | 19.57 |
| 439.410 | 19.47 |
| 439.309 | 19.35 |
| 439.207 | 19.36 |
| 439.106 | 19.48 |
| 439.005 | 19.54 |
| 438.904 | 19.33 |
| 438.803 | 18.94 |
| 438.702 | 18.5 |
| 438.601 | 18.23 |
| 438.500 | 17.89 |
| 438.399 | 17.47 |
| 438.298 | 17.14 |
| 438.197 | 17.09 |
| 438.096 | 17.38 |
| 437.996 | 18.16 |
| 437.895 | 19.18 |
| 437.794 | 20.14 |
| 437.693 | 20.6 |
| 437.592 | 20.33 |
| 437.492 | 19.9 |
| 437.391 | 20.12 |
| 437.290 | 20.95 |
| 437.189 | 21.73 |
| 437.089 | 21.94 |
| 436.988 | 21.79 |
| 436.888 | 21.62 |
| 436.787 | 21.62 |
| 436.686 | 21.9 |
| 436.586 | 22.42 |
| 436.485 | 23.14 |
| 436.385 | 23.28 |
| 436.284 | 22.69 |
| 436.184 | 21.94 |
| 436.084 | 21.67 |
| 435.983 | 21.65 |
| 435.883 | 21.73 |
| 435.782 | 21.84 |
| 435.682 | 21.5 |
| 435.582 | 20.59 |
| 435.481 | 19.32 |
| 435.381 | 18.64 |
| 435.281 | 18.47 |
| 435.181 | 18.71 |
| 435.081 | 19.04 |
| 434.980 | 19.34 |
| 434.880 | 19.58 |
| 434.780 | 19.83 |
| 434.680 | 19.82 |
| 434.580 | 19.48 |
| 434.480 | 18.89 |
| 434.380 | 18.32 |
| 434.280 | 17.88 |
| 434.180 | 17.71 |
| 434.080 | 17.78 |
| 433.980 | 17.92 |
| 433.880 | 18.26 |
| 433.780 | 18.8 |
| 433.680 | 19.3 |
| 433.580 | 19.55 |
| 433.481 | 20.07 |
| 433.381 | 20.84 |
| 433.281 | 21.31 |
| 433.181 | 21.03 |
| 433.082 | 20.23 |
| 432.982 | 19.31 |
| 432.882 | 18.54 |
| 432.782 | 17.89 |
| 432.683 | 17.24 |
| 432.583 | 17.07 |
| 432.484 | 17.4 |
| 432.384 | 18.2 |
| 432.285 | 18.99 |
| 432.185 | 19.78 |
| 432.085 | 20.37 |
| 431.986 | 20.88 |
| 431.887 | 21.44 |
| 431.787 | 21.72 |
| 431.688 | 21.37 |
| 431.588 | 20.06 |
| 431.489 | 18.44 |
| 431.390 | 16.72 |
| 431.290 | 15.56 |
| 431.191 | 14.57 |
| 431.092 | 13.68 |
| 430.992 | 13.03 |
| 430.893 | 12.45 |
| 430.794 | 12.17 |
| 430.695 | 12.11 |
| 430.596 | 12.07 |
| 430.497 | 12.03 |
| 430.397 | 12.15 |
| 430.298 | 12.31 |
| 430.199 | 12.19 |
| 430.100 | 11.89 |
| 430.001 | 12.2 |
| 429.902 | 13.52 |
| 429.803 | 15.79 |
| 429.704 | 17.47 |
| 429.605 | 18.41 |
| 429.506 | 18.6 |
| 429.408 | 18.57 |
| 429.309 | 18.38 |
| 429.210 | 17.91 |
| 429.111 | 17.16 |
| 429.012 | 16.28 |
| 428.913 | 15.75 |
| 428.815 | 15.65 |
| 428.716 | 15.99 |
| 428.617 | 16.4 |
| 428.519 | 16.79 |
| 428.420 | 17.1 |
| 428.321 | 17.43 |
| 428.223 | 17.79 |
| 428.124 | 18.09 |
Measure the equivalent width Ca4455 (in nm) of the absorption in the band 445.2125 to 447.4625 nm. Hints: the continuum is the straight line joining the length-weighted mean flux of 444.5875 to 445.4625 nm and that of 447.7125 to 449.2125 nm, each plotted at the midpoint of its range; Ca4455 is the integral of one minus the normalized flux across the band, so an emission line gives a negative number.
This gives 0.18 nm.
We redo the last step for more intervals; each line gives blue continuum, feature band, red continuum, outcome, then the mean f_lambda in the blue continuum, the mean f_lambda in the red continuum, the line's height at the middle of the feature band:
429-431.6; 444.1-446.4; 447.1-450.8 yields 0.078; 14.9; 23.4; 21.7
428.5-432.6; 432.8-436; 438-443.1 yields -0.317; 16.3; 20.1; 17.7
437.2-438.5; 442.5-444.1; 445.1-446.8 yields -0.137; 19.1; 20.1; 19.8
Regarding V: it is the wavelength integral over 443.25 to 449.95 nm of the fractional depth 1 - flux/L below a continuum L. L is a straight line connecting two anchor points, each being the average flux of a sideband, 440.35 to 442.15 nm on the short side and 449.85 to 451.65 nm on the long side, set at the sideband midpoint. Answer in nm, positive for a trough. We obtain 0.23 nm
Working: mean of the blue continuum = 20.5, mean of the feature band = 21.9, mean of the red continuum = 24.3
